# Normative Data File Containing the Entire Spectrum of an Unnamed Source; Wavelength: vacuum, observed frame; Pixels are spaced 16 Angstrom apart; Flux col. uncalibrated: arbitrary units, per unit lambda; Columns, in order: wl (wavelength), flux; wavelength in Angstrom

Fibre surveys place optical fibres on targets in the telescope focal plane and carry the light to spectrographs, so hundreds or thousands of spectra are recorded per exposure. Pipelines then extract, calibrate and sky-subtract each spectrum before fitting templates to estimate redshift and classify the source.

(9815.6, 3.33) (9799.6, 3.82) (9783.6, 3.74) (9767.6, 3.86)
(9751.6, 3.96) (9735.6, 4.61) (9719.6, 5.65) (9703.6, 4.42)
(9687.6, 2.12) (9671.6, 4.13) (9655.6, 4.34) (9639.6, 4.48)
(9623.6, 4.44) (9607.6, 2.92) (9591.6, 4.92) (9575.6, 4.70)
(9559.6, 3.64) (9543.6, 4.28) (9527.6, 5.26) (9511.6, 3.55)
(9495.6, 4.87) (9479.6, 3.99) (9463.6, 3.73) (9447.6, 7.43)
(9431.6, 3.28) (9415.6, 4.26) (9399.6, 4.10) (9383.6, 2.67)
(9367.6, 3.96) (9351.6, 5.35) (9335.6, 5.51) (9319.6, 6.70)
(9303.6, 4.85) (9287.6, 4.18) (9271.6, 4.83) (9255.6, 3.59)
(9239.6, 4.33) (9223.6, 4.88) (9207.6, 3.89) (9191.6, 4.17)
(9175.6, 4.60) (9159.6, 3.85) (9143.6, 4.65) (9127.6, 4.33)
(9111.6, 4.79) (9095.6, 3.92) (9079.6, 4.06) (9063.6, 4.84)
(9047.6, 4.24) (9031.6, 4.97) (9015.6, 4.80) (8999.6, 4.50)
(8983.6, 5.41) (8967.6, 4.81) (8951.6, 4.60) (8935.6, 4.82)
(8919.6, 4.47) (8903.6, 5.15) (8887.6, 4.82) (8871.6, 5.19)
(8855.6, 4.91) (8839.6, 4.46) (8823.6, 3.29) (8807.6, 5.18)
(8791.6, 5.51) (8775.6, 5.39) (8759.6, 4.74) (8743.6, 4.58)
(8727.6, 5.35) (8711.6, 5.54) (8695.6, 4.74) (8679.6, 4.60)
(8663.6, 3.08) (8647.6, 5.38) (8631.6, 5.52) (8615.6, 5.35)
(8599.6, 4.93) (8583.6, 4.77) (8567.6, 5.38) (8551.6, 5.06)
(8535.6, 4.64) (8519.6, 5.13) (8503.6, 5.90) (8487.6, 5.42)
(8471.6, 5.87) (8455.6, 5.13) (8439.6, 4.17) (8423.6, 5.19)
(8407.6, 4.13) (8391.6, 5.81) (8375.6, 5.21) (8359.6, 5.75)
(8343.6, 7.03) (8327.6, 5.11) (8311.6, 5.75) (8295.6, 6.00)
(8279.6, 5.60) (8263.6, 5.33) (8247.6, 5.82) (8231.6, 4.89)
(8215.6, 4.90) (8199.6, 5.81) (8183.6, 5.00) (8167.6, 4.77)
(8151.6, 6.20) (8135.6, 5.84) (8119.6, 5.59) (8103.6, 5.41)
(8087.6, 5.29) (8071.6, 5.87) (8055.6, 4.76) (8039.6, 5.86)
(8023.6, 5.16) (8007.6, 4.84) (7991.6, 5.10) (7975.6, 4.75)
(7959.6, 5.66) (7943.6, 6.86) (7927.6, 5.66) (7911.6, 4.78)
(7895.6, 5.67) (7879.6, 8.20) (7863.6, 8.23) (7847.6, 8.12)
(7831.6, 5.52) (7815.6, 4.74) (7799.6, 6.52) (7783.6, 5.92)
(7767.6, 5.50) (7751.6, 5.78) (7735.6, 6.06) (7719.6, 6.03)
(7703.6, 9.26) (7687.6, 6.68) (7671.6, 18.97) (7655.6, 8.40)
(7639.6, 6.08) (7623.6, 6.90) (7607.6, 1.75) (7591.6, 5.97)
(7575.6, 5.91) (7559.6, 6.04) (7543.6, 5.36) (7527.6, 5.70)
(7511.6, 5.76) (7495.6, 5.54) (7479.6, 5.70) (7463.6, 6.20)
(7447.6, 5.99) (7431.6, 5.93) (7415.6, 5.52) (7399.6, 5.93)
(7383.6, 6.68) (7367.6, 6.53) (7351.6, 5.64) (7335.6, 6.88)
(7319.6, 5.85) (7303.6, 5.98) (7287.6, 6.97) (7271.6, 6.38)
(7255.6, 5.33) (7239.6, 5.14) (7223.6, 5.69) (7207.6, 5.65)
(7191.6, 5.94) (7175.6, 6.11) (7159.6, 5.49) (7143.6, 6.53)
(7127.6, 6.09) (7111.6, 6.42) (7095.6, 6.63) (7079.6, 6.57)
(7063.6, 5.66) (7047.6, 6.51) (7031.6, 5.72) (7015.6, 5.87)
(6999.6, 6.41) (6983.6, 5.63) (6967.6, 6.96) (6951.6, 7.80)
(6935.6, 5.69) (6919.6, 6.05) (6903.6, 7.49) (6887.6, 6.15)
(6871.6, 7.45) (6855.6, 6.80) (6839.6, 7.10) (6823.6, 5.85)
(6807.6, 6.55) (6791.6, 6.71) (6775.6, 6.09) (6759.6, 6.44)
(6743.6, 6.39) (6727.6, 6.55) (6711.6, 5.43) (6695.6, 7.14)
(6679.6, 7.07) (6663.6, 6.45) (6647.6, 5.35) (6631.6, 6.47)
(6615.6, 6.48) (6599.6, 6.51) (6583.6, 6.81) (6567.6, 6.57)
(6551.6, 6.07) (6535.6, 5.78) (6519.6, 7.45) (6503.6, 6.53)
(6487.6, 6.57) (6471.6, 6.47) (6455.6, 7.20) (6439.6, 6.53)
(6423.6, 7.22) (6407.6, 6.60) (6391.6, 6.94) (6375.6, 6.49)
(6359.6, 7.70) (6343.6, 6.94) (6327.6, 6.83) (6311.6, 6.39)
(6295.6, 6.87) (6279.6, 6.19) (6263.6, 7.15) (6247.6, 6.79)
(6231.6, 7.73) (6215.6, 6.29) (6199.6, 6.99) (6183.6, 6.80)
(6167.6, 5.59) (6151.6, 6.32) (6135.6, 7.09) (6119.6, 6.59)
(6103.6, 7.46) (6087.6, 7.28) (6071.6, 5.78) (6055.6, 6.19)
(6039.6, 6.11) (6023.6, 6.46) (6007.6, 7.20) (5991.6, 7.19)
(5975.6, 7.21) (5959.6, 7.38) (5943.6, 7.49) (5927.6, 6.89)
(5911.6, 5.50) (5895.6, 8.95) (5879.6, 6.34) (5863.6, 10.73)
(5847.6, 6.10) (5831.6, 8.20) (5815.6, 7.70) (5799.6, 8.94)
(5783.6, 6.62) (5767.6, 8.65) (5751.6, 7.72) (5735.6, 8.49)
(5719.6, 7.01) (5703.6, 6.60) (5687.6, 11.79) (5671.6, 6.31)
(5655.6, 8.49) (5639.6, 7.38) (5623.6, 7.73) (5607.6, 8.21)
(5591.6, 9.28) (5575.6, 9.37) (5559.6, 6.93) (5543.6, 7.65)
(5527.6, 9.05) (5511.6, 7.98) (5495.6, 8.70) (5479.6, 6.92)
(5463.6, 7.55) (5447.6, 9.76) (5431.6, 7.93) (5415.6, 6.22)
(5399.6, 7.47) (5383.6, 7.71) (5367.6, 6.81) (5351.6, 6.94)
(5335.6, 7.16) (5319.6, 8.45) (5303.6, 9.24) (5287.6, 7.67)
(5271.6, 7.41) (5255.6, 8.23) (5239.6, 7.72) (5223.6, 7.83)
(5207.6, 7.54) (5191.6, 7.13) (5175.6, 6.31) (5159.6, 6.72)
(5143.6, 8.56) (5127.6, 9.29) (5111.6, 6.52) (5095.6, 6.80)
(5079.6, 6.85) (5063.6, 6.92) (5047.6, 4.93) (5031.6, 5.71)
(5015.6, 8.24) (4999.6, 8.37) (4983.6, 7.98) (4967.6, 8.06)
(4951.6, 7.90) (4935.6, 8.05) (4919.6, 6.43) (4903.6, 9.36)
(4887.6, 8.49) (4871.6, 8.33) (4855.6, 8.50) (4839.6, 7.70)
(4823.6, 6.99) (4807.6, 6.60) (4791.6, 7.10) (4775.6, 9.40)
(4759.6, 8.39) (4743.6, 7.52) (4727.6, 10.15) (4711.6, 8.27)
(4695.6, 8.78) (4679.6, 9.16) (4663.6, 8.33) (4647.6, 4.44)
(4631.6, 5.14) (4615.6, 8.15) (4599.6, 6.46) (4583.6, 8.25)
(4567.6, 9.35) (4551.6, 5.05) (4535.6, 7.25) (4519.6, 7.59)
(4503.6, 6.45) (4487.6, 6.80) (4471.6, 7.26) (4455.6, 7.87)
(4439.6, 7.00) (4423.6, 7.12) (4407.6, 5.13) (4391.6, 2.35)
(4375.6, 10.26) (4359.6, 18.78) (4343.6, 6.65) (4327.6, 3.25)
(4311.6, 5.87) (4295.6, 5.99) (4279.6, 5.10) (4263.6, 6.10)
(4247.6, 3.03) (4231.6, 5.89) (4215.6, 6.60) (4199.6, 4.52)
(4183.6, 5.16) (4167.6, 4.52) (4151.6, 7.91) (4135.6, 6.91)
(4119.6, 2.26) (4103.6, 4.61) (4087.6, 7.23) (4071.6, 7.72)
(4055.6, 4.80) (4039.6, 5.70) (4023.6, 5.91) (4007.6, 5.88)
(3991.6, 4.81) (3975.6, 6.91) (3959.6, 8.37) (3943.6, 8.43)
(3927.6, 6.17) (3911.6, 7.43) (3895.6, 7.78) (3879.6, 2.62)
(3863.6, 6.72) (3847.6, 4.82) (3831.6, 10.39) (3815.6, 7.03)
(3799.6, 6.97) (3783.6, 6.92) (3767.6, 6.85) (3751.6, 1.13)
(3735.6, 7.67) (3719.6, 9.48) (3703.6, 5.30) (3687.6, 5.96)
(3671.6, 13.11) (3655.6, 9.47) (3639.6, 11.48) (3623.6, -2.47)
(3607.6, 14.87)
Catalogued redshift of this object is 0.17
